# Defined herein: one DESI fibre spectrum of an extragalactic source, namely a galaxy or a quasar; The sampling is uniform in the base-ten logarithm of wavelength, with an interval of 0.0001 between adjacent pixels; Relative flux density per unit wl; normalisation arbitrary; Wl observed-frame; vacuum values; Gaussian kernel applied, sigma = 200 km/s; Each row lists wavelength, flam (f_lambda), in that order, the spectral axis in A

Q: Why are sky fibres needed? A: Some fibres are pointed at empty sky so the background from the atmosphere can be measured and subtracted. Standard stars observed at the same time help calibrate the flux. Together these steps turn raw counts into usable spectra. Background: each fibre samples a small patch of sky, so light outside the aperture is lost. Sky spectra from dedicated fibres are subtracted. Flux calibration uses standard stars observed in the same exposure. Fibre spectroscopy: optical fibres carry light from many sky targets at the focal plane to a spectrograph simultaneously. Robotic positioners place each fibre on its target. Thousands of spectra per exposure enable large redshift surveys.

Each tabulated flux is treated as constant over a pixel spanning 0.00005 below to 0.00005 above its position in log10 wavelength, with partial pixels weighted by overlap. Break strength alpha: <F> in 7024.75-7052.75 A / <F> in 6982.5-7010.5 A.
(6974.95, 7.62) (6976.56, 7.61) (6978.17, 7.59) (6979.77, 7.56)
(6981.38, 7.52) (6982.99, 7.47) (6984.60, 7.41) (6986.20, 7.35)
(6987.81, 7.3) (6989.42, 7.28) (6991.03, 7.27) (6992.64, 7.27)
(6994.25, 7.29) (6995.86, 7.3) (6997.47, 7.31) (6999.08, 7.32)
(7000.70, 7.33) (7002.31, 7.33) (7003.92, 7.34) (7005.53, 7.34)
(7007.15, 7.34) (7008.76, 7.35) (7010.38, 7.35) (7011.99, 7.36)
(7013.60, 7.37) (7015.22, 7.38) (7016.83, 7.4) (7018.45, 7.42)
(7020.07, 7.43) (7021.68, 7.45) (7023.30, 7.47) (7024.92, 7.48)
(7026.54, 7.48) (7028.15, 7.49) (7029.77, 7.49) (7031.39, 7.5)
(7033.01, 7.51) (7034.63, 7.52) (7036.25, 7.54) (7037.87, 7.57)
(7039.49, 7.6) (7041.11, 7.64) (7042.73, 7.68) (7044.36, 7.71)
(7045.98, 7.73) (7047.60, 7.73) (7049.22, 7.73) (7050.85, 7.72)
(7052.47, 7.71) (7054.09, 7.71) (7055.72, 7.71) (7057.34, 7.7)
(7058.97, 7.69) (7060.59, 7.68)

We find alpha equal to 1.04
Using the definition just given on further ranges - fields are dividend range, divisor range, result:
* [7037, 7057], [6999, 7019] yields 1.05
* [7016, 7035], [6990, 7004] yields 1.02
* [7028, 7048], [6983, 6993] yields 1.04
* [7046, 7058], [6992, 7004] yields 1.06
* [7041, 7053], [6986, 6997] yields 1.06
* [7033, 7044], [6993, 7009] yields 1.04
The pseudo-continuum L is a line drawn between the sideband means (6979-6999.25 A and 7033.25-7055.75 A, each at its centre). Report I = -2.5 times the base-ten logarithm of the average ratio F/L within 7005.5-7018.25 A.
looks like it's 0.02 mag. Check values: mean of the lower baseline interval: 7.36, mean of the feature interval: 7.36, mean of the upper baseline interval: 7.66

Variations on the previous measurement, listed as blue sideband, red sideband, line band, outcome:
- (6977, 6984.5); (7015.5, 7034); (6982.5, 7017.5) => 0.02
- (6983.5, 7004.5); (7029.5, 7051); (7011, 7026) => 0.01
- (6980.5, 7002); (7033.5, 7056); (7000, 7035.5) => 0.01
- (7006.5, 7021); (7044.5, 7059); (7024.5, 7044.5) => 0.00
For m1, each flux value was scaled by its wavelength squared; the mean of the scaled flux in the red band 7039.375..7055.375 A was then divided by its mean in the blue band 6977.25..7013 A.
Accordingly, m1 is 1.06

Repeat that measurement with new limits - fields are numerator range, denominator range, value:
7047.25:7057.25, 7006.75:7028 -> 1.05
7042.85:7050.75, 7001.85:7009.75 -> 1.06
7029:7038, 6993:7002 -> 1.04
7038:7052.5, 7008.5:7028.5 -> 1.04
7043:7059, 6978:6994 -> 1.06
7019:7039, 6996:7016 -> 1.03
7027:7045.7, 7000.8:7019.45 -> 1.04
